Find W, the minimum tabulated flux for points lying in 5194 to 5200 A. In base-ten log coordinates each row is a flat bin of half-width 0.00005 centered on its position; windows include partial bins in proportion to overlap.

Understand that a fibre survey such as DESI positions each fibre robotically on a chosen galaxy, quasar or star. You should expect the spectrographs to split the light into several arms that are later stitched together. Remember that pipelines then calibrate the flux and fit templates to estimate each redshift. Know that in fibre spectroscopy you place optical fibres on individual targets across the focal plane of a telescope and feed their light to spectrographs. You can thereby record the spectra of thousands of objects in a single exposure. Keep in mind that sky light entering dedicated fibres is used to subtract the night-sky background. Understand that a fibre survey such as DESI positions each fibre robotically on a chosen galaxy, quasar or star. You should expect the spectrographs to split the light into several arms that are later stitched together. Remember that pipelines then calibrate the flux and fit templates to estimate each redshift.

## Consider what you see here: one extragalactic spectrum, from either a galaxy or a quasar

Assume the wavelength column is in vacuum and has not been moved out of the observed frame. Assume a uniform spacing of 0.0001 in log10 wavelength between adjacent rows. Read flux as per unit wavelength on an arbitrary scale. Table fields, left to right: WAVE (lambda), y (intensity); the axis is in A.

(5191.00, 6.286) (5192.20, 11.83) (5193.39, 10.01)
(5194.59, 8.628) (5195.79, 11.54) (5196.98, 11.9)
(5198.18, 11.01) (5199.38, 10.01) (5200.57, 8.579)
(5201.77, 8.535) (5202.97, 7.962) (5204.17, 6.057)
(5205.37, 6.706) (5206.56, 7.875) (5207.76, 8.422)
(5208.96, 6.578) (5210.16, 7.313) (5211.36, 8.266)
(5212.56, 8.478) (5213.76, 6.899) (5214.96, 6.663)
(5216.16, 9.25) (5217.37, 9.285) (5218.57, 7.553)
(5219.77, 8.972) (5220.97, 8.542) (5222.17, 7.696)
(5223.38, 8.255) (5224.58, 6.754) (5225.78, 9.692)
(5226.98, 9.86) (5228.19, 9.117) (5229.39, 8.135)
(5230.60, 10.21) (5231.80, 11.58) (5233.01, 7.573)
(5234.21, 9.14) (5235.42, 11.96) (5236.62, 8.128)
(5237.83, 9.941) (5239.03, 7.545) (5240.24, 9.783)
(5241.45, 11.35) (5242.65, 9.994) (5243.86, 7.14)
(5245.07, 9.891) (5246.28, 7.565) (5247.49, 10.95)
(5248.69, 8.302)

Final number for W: 8.628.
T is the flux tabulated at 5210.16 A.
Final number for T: 7.313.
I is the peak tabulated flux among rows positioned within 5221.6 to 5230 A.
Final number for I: 9.86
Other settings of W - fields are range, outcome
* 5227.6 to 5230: 8.135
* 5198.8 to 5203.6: 7.962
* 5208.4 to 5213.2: 6.578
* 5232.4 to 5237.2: 7.573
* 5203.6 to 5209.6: 6.057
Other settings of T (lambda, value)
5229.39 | 8.135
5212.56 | 8.478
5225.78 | 9.692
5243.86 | 7.14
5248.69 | 8.302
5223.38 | 8.255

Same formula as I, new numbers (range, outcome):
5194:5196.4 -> 11.54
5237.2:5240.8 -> 9.941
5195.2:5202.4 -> 11.9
